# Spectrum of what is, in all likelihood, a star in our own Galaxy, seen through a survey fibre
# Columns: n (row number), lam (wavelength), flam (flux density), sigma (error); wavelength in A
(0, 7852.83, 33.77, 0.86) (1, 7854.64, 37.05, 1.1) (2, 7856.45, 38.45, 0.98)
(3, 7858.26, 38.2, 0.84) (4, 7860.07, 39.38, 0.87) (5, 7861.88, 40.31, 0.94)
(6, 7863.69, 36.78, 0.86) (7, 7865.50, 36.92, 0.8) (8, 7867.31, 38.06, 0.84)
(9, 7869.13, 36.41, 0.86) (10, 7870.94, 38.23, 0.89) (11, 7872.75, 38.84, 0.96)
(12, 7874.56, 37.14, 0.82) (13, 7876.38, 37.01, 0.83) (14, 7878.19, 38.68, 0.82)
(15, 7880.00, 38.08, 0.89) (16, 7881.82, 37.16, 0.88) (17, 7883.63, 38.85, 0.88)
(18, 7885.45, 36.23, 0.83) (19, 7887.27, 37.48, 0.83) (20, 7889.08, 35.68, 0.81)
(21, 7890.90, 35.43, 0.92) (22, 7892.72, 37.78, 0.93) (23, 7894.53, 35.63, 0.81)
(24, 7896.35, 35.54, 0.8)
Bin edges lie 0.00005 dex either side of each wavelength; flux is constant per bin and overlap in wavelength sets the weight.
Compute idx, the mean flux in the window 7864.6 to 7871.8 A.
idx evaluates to 37.4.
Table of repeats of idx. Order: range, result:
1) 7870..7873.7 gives 38.6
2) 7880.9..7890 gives 37.1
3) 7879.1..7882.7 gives 37.6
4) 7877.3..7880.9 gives 38.4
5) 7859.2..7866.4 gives 38.4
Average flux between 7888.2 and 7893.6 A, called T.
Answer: 36.3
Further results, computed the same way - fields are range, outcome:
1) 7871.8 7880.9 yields 38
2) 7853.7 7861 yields 38.2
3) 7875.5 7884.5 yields 38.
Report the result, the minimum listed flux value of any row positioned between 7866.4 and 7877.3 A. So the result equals 36.41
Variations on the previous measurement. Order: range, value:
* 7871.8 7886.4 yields 36.23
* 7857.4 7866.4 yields 36.78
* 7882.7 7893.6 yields 35.43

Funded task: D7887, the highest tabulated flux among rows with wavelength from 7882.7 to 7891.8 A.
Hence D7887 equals 38.85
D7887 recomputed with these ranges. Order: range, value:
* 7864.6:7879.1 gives 38.84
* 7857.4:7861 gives 39.38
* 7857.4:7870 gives 40.31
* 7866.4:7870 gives 38.06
